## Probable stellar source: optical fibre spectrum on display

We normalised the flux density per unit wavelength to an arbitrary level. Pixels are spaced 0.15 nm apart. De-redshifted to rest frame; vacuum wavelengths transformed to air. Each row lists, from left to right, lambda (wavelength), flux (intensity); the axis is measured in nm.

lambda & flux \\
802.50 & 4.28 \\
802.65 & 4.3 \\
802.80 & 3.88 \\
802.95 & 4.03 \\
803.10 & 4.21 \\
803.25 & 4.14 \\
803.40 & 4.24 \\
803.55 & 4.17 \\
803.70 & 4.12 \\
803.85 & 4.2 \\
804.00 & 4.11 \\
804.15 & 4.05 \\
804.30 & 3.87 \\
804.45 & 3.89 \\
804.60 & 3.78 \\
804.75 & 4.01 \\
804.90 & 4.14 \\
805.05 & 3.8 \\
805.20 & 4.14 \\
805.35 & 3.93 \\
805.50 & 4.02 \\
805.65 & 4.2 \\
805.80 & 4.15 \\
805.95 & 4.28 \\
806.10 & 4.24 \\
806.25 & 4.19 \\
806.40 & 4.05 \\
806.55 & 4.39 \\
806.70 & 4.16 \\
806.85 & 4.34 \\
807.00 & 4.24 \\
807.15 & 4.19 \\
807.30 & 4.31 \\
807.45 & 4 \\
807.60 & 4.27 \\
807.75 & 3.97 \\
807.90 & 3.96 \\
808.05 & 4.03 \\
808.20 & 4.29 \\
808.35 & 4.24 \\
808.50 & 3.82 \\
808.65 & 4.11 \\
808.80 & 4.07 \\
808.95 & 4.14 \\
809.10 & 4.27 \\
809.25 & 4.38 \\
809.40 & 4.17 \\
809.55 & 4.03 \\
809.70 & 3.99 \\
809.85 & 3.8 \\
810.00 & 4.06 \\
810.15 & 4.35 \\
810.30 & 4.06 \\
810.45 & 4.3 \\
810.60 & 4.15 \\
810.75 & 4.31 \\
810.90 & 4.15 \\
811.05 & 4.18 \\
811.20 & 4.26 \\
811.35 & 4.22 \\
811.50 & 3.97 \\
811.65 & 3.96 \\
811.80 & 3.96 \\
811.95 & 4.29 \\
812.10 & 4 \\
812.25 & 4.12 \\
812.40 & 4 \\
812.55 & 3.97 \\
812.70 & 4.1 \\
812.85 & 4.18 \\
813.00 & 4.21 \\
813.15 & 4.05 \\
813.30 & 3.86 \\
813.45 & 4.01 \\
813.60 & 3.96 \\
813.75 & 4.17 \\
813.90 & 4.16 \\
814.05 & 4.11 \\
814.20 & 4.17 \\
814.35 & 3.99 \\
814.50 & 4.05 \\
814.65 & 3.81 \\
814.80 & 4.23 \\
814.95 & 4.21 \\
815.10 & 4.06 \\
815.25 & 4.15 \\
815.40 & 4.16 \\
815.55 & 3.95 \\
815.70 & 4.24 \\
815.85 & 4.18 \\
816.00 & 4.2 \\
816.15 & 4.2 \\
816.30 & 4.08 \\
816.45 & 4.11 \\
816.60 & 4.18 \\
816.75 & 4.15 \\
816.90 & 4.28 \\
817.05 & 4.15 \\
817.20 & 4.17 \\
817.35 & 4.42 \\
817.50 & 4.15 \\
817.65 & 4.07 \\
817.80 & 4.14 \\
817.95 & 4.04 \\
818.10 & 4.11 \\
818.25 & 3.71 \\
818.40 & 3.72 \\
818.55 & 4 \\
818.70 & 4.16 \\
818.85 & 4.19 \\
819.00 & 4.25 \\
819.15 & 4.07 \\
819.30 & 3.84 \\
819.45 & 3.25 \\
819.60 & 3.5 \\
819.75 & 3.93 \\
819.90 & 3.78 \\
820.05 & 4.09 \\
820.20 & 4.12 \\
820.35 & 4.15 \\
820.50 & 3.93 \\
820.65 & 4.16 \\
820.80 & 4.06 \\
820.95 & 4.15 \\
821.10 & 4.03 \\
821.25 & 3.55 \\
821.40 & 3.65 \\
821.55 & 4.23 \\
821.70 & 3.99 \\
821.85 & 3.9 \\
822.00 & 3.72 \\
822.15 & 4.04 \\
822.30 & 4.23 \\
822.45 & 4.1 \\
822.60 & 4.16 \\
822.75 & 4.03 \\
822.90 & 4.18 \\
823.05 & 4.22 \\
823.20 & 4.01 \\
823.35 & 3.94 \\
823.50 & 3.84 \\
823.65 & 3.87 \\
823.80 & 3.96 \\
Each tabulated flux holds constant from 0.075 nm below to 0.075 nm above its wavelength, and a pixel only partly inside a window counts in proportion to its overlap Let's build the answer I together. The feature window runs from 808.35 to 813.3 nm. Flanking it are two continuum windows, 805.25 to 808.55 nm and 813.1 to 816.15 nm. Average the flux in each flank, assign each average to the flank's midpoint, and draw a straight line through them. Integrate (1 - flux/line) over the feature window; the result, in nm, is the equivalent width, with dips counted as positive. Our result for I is 0.01 nm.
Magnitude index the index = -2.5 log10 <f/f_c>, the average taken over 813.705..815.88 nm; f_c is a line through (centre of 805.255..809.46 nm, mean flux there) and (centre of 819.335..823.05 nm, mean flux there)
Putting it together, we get -0.015 mag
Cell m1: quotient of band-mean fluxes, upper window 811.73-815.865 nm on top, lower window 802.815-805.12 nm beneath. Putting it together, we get 1.0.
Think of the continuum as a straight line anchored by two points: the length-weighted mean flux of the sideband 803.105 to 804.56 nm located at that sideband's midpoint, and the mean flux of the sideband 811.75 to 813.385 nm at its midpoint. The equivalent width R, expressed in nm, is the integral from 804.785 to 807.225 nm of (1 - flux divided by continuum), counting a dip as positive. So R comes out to -0.04 nm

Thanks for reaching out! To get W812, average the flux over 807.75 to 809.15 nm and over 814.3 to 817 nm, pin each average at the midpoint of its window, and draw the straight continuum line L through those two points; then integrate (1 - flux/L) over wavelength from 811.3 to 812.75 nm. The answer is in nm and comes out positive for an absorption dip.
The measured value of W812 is 0.02 nm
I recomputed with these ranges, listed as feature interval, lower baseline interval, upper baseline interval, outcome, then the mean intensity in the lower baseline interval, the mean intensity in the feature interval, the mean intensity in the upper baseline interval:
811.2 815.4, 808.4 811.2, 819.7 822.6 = 0.01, 4.13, 4.08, 3.99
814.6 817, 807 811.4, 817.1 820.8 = -0.06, 4.14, 4.14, 4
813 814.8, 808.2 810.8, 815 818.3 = 0.04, 4.14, 4.05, 4.14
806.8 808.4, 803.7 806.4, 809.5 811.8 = -0.03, 4.06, 4.16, 4.12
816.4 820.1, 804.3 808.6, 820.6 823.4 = 0.02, 4.1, 4.02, 4.02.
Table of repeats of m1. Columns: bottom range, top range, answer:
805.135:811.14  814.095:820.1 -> 0.98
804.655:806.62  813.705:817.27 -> 1.00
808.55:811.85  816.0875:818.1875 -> 1.01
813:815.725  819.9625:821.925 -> 0.98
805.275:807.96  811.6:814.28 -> 0.98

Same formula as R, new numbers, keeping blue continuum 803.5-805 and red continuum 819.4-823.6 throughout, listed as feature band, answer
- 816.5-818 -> -0.073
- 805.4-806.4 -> -0.035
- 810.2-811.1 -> -0.043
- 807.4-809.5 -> -0.058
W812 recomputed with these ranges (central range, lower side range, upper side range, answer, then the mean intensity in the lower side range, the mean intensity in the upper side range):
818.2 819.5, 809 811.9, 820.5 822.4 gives 0.03 nm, 4.14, 3.98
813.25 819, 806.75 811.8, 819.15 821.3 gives -0.16 nm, 4.14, 3.91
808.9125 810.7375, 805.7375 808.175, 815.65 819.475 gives 0.00 nm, 4.18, 4.09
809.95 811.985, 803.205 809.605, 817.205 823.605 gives -0.04 nm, 4.12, 4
